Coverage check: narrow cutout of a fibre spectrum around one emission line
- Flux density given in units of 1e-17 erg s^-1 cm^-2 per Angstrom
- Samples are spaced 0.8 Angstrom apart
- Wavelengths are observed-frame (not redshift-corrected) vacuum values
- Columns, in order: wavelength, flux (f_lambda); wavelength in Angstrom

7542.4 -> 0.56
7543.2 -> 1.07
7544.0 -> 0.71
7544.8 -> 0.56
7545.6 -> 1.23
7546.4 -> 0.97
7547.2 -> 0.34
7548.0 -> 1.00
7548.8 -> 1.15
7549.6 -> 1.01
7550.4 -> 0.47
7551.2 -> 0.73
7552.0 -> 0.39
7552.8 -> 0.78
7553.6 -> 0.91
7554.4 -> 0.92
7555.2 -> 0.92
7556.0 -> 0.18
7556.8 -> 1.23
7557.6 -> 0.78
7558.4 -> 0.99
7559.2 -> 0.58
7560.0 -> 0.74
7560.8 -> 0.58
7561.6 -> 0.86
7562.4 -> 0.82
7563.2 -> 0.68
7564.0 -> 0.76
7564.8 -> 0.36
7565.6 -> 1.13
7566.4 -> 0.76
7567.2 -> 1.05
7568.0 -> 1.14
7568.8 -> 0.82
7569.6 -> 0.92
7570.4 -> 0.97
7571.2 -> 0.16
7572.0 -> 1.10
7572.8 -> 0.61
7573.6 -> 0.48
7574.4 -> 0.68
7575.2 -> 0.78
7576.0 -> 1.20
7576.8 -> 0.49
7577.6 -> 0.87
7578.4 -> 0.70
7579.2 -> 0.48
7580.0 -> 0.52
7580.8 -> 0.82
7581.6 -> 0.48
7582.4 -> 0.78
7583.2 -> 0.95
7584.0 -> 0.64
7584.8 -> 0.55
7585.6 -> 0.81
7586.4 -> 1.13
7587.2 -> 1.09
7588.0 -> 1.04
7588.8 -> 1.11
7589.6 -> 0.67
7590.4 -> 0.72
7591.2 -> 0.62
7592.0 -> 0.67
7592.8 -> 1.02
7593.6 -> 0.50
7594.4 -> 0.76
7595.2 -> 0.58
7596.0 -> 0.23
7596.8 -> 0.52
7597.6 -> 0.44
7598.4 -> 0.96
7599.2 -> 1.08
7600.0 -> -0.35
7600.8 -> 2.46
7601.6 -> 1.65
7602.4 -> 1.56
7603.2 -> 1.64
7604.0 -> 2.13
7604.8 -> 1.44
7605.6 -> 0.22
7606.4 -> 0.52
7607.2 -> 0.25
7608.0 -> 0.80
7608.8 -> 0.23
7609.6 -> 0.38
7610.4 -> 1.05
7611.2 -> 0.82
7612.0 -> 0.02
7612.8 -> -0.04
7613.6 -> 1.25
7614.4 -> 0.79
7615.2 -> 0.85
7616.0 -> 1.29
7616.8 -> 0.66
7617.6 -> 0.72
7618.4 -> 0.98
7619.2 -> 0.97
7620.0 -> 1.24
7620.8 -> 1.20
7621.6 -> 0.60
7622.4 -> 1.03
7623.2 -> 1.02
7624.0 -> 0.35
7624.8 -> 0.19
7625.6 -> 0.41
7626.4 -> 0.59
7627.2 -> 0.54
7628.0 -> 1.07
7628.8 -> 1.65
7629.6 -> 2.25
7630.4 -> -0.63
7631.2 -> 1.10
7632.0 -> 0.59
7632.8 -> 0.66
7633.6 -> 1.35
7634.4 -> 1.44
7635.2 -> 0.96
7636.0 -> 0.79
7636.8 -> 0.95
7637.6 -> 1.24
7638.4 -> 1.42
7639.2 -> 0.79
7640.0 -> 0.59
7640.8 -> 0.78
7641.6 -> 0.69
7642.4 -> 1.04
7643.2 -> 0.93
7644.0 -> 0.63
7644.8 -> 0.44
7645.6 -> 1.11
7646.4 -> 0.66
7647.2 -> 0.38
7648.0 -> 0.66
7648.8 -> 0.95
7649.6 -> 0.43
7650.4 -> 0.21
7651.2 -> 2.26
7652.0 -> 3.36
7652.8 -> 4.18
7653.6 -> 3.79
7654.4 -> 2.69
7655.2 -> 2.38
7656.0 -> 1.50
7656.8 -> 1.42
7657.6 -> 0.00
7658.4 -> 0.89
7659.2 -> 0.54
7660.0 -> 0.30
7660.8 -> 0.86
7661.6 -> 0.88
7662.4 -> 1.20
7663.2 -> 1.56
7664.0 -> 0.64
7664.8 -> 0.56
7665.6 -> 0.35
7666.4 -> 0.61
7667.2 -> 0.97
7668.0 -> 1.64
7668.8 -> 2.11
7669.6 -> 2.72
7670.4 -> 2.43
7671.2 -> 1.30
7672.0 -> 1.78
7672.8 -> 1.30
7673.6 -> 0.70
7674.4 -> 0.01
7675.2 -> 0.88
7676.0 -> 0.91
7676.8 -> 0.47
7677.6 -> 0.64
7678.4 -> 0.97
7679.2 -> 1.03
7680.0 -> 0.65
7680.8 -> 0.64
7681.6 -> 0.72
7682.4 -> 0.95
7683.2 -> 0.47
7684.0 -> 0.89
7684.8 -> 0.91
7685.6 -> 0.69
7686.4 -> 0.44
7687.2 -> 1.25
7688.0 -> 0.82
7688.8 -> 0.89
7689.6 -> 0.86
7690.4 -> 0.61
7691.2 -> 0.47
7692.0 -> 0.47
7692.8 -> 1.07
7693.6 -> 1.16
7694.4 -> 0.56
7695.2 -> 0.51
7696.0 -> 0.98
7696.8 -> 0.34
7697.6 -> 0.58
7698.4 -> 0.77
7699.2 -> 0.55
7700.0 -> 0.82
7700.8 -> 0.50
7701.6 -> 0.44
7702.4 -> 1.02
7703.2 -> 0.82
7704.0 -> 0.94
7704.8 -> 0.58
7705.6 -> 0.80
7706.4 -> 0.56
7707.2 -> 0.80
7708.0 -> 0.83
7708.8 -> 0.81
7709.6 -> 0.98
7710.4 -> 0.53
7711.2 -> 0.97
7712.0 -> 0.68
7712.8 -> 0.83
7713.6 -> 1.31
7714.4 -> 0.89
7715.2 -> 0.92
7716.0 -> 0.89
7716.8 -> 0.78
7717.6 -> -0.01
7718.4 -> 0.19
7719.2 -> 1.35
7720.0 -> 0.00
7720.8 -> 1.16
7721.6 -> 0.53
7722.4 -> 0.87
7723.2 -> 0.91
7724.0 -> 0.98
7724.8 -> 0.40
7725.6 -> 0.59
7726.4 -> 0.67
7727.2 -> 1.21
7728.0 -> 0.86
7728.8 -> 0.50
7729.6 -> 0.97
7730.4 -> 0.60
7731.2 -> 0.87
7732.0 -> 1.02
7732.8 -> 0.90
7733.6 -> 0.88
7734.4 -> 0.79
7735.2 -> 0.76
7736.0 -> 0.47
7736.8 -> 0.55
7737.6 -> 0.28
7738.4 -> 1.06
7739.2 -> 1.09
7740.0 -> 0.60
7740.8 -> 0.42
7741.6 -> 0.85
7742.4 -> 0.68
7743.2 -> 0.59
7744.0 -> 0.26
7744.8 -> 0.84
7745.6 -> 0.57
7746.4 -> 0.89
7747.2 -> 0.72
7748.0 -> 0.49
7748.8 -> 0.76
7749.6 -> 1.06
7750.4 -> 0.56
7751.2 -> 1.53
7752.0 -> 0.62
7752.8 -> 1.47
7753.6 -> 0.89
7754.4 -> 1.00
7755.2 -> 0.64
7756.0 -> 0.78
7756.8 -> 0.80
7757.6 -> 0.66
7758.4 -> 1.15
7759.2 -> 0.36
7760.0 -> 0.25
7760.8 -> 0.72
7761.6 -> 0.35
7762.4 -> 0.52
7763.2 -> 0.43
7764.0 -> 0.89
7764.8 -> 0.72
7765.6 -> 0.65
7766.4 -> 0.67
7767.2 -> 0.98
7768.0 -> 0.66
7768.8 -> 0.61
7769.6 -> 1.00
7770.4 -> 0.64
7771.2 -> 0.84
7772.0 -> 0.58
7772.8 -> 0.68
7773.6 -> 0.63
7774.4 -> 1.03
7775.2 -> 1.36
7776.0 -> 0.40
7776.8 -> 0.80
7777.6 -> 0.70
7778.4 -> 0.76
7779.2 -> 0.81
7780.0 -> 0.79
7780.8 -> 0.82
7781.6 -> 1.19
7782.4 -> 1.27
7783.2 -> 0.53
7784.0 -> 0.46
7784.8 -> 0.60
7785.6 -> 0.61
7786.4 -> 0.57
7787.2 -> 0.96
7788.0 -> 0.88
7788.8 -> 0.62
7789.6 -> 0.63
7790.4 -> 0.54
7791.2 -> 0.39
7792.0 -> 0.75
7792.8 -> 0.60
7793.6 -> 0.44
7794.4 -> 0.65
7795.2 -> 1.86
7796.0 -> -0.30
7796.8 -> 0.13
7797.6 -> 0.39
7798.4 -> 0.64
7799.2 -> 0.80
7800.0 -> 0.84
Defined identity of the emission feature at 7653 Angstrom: [S II]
